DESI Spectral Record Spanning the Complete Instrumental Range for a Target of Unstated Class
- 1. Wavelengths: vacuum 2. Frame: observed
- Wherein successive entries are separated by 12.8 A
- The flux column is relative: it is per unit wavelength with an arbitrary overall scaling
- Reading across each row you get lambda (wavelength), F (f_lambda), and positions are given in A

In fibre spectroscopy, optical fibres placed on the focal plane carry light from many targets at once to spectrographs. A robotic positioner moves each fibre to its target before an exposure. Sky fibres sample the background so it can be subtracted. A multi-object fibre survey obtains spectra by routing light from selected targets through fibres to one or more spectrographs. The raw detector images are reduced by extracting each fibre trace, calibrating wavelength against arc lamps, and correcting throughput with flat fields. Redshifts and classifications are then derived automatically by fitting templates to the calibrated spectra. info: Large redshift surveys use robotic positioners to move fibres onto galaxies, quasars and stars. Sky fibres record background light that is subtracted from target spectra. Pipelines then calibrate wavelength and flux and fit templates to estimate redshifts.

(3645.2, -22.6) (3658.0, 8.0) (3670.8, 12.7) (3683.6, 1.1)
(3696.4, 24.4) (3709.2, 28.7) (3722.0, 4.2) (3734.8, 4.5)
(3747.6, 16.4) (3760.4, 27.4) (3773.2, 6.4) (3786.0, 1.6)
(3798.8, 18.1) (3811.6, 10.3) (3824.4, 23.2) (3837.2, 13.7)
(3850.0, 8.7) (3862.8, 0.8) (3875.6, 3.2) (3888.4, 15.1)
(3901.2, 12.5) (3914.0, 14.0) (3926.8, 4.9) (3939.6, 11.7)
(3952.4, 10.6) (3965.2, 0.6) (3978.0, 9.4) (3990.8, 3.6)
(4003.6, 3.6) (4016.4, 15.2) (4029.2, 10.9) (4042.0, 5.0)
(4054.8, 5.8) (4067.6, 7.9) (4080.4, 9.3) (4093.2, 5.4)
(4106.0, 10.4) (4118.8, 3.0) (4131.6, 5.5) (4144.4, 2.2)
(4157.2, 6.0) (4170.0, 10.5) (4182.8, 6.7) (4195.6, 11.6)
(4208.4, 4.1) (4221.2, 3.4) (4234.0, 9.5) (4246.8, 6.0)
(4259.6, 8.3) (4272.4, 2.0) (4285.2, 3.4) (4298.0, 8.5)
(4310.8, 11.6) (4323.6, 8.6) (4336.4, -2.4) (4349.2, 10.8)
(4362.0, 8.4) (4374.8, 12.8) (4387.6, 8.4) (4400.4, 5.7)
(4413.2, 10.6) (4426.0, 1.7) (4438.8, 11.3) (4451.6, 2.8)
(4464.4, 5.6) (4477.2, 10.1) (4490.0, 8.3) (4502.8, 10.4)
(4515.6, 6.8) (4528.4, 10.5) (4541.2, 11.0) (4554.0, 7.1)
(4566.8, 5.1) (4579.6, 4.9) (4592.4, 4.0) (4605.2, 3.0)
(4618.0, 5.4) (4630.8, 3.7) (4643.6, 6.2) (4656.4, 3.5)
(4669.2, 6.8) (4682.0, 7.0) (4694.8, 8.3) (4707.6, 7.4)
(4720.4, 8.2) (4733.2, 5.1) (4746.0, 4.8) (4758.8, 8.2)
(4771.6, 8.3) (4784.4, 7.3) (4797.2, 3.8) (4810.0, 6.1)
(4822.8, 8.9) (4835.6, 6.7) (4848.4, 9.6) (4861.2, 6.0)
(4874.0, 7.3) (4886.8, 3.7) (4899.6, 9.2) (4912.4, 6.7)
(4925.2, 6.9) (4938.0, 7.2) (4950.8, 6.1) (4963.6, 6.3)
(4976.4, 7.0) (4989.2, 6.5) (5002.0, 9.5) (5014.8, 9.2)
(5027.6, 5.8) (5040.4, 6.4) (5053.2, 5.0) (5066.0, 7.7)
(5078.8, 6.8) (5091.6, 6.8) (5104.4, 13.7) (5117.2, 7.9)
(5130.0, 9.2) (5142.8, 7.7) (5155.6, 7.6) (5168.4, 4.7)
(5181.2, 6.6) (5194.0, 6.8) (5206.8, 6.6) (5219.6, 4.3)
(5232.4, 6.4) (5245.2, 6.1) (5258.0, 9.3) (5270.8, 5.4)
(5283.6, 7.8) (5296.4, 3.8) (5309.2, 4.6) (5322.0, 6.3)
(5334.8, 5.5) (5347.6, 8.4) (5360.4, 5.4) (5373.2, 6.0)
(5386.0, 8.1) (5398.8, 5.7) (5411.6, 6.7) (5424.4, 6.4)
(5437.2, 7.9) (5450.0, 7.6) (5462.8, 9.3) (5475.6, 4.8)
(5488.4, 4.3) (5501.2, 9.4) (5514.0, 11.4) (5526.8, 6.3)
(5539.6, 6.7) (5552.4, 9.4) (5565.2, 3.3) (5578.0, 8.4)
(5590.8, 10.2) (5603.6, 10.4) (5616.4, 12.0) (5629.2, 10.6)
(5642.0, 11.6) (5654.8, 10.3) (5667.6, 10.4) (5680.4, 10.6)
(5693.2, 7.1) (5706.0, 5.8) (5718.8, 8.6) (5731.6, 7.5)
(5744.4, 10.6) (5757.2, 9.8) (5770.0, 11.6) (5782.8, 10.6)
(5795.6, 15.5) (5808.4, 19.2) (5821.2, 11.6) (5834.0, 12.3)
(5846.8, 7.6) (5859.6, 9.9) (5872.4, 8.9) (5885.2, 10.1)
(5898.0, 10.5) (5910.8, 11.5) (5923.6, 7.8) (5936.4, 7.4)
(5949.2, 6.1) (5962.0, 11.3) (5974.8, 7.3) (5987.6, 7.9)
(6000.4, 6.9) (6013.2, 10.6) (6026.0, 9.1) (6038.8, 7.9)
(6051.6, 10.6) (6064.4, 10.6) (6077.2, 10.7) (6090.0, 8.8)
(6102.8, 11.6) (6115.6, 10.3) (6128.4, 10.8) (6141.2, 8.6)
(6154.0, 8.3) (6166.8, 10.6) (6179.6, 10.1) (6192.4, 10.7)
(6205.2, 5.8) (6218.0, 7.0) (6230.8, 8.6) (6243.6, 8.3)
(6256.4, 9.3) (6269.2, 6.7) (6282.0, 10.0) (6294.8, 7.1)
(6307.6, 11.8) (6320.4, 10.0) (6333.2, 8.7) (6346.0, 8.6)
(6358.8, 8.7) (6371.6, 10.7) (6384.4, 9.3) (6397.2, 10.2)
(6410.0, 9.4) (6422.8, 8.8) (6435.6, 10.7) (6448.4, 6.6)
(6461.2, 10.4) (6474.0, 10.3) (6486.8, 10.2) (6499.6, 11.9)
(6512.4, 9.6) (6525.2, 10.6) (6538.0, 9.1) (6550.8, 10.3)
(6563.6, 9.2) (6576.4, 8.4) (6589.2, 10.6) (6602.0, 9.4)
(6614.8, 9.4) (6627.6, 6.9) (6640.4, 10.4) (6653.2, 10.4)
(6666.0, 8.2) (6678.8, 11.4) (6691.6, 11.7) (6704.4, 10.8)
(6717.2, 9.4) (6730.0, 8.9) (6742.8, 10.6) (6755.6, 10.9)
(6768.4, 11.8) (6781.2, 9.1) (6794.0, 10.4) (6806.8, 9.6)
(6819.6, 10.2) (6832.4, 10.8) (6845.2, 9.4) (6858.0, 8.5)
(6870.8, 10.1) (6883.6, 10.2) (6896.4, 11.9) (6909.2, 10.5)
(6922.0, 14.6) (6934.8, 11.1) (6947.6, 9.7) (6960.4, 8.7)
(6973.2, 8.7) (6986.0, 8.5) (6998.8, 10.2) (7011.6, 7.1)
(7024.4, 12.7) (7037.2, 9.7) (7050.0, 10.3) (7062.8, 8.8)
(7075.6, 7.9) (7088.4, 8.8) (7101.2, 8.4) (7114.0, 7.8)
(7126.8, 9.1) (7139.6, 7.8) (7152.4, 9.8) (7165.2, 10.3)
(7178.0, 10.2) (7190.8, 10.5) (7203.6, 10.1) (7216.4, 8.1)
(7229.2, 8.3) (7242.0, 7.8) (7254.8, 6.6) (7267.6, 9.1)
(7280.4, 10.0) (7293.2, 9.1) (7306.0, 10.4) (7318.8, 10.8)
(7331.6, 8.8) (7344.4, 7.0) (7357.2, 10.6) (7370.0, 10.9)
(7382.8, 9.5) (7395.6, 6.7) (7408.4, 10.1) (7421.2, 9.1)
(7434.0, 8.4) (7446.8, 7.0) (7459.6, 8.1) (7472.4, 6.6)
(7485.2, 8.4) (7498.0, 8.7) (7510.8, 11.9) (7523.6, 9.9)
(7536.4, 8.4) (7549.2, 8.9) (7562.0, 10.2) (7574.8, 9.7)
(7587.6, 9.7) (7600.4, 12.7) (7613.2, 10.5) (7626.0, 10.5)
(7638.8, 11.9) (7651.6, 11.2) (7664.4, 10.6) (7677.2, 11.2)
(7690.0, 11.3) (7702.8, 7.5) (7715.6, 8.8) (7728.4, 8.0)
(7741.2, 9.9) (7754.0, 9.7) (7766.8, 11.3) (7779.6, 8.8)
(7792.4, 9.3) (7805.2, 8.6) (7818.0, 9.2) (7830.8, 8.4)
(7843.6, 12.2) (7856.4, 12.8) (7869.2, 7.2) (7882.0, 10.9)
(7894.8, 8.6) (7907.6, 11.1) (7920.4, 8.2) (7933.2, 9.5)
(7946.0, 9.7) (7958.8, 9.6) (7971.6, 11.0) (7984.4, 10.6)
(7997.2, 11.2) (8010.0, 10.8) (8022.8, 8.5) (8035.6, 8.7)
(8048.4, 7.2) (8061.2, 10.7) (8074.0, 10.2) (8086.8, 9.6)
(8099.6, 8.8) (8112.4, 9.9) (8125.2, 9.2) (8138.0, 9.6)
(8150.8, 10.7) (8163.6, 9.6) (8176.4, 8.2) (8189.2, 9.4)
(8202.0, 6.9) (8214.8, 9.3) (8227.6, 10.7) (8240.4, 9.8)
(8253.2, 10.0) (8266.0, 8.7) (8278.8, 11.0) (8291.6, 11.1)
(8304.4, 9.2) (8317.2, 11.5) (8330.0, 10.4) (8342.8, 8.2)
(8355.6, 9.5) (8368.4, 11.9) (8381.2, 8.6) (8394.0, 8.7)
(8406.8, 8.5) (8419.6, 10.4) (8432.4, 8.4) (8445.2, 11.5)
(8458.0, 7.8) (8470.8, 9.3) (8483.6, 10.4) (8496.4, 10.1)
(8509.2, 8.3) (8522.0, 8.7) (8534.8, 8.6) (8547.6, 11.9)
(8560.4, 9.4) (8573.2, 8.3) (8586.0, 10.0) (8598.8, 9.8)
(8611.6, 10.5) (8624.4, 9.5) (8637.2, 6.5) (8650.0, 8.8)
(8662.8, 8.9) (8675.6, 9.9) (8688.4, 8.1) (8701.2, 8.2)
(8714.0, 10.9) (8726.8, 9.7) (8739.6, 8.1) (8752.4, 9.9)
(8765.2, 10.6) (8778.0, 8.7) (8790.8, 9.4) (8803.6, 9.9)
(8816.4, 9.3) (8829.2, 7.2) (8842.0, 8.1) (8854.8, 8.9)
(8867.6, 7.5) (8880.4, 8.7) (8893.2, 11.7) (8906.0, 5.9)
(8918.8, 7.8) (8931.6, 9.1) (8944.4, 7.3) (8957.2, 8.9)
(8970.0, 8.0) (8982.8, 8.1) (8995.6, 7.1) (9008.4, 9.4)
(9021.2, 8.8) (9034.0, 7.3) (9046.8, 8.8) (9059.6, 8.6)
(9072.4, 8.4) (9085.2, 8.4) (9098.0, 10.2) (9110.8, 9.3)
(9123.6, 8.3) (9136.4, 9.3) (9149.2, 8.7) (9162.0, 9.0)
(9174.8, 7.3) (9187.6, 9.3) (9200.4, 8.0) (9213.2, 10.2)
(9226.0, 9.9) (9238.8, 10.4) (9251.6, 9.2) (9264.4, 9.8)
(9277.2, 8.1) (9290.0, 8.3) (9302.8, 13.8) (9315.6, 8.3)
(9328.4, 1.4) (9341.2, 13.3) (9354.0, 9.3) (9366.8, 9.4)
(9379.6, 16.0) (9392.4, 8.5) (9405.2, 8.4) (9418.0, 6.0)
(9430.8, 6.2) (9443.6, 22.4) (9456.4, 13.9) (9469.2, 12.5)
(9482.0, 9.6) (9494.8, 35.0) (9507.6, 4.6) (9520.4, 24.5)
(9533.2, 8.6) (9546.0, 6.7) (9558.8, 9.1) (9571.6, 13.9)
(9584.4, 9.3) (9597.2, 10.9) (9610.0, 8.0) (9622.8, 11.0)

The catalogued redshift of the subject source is 0.45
